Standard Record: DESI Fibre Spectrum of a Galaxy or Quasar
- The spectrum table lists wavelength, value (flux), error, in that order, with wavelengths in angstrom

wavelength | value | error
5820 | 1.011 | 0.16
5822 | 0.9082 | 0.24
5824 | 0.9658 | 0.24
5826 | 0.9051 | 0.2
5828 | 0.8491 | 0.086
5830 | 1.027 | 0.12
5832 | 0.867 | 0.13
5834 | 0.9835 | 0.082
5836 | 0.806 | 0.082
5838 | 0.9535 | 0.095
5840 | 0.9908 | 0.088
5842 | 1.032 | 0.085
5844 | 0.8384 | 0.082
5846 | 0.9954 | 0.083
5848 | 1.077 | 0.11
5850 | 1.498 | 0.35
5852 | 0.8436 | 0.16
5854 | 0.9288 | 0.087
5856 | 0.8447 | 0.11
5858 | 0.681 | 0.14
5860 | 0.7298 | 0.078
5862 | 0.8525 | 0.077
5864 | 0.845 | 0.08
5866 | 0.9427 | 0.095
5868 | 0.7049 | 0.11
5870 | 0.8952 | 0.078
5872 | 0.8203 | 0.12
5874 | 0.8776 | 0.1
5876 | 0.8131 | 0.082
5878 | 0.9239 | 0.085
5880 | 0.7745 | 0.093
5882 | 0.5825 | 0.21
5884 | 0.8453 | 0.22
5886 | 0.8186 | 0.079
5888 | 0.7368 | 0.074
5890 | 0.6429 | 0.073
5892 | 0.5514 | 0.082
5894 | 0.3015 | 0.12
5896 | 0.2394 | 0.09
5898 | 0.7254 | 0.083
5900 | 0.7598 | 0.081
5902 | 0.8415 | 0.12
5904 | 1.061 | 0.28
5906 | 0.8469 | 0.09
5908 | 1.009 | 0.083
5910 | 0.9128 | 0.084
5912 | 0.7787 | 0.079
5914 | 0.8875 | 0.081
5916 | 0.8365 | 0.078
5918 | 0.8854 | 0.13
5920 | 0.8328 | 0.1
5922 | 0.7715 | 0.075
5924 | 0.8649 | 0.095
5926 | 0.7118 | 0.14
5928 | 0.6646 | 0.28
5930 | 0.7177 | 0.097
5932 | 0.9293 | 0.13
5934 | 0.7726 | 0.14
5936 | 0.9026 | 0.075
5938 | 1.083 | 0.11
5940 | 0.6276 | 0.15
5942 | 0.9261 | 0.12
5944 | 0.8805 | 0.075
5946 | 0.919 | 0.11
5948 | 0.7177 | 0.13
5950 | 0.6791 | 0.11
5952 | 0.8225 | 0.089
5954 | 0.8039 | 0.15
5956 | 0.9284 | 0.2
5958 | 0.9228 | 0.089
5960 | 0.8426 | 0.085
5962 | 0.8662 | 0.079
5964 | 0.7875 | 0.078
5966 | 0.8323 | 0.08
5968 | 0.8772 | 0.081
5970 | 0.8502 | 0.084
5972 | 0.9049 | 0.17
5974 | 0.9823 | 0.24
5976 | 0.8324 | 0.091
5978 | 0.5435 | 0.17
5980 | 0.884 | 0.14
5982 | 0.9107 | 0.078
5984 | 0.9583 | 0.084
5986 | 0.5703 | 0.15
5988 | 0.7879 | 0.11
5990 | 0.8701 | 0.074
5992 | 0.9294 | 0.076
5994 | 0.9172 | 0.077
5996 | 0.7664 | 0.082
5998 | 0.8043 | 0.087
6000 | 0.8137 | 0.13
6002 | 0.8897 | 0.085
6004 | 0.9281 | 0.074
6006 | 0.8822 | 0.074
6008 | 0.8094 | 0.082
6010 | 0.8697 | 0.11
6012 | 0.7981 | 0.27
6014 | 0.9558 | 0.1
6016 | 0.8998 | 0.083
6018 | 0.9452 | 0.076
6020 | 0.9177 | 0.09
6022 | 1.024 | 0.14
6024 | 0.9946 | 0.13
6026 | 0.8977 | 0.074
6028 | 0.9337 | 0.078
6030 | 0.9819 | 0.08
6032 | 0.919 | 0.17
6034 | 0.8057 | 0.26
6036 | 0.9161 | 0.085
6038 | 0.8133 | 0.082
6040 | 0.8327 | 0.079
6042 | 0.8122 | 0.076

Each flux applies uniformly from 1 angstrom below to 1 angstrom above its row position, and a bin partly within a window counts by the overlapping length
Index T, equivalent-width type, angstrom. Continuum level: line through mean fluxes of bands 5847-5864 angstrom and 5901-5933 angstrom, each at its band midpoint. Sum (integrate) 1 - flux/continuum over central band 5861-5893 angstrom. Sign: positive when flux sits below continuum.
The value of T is 3.9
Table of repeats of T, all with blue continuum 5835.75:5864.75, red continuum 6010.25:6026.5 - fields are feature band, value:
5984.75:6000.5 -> 2.01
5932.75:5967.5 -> 3.21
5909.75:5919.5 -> 0.79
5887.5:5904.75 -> 5.34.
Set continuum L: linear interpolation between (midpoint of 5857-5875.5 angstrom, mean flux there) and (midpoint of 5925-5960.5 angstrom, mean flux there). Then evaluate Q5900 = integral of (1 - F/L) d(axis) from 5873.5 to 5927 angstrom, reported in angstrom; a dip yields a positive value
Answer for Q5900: 3.24 angstrom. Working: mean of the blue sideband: 0.816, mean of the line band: 0.771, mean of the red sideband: 0.825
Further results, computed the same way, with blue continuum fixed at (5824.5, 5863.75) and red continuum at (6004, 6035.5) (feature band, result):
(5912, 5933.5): 2.65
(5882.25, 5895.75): 4.41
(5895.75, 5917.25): 2.17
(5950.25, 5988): 3.31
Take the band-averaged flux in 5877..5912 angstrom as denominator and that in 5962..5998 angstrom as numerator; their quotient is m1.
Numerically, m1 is 1.13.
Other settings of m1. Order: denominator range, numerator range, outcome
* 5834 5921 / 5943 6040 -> 1.03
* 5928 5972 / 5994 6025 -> 1.06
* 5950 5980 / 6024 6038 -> 1.08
